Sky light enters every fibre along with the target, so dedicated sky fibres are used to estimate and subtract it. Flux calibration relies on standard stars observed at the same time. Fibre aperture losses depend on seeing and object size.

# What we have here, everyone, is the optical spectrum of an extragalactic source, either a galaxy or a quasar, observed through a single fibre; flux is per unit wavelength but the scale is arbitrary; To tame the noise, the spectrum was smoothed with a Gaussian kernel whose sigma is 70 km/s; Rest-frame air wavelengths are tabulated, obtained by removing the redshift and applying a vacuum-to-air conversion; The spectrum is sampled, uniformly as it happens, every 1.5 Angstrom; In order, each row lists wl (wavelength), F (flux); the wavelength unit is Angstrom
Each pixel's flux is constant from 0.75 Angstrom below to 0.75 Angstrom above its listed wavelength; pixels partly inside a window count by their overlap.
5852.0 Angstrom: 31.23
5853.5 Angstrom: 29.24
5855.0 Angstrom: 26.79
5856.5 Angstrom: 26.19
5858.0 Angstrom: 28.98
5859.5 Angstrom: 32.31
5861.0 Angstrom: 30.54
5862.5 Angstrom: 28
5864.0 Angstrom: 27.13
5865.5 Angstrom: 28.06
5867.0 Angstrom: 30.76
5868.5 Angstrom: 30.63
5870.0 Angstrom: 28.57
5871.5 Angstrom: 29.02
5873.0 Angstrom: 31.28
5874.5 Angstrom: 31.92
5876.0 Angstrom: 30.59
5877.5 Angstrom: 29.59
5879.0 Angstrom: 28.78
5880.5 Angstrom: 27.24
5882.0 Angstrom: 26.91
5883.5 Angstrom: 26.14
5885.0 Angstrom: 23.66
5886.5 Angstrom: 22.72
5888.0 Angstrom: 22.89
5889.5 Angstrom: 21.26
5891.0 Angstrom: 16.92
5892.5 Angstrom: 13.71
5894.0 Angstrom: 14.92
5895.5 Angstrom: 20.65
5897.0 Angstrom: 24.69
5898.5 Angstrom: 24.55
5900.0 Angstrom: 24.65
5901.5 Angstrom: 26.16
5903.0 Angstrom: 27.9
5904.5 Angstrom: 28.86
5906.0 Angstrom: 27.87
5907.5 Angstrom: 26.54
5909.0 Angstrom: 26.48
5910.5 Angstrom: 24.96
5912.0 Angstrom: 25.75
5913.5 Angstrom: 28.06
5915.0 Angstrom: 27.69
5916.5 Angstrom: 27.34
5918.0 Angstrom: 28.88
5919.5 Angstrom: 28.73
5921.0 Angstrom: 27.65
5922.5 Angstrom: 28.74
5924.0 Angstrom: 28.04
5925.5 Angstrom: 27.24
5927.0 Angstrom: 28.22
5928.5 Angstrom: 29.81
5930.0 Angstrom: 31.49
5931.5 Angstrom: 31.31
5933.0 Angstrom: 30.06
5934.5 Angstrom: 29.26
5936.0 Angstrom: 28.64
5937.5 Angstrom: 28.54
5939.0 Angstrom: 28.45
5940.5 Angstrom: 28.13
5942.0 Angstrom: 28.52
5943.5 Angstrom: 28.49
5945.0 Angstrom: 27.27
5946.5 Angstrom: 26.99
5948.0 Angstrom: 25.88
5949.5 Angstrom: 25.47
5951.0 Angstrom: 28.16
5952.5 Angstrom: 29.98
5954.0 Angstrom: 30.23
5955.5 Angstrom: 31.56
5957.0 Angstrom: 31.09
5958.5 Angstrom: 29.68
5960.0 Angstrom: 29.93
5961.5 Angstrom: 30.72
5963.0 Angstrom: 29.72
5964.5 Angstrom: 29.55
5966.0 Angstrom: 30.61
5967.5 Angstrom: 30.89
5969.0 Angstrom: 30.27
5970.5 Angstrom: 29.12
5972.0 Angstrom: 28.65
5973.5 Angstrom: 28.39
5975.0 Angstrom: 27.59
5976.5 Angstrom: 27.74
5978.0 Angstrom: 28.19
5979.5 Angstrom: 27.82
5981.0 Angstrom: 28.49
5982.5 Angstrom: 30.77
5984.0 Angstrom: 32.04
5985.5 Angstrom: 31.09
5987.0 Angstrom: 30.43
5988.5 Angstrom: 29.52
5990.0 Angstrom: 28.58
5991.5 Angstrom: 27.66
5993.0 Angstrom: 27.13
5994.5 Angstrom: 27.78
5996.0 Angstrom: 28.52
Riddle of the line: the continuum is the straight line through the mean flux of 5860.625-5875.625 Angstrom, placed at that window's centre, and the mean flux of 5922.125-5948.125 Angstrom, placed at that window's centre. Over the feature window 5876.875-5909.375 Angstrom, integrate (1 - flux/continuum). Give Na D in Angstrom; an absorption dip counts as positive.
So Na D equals 5.6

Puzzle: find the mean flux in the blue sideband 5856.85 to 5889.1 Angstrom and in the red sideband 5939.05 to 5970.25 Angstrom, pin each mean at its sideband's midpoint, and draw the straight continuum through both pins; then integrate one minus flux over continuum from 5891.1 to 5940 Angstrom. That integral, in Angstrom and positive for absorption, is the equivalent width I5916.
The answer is 3.6 Angstrom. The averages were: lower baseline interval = 28.3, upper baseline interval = 29.1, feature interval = 26.6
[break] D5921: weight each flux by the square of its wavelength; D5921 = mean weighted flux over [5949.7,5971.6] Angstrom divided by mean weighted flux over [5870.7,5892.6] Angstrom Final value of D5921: 1.19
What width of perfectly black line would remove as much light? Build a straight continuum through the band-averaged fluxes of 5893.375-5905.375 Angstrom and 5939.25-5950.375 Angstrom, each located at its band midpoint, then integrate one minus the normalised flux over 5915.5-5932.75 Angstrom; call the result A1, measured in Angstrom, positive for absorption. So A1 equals -1.99 Angstrom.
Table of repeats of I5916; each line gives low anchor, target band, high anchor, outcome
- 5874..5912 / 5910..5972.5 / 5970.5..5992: -3.9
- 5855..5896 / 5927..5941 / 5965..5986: -0.7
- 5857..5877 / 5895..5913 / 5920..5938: 2.1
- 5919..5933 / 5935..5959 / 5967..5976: 0.4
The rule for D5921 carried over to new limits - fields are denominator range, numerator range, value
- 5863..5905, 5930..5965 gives 1.16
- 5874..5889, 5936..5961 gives 1.09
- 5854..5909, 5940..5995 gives 1.14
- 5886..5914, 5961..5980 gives 1.26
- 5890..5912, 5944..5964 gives 1.25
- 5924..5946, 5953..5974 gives 1.05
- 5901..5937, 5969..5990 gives 1.06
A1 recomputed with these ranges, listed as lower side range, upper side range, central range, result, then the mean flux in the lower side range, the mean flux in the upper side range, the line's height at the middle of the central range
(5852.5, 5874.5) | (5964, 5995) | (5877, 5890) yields 1.7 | 29.2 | 29.2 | 29.2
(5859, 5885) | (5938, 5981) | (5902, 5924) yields 1.1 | 29.1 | 28.9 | 29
